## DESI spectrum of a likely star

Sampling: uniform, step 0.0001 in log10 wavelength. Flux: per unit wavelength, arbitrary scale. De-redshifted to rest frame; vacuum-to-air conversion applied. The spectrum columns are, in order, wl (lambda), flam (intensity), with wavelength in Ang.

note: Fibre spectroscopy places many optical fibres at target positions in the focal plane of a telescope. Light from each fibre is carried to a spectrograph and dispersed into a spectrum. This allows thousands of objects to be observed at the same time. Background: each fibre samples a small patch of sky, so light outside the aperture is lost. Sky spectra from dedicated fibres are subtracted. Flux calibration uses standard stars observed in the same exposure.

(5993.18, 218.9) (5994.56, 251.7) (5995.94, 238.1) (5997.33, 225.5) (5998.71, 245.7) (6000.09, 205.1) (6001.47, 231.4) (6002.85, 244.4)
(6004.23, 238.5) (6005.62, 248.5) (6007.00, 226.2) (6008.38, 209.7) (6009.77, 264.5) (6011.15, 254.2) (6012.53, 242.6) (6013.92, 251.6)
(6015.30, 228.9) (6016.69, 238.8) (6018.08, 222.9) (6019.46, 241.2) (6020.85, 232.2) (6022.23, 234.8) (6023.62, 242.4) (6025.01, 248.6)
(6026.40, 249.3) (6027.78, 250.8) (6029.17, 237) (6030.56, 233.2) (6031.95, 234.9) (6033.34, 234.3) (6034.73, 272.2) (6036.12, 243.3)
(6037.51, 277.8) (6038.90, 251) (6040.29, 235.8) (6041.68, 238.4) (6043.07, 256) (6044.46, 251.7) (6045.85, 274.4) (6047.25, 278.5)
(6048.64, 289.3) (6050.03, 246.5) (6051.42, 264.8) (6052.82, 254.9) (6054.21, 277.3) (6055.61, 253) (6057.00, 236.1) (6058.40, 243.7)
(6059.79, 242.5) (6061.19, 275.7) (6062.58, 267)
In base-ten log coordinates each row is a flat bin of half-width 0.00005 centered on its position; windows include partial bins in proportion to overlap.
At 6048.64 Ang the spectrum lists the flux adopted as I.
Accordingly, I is 289.3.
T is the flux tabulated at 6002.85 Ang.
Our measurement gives 244.4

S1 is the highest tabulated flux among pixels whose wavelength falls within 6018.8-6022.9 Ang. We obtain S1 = 241.2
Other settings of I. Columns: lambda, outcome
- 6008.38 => 209.7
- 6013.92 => 251.6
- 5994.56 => 251.7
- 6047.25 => 278.5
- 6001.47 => 231.4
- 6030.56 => 233.2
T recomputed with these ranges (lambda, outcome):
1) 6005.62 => 248.5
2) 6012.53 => 242.6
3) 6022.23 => 234.8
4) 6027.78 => 250.8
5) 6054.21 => 277.3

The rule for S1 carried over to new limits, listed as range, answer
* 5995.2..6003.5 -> 245.7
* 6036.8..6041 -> 277.8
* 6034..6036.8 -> 272.2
